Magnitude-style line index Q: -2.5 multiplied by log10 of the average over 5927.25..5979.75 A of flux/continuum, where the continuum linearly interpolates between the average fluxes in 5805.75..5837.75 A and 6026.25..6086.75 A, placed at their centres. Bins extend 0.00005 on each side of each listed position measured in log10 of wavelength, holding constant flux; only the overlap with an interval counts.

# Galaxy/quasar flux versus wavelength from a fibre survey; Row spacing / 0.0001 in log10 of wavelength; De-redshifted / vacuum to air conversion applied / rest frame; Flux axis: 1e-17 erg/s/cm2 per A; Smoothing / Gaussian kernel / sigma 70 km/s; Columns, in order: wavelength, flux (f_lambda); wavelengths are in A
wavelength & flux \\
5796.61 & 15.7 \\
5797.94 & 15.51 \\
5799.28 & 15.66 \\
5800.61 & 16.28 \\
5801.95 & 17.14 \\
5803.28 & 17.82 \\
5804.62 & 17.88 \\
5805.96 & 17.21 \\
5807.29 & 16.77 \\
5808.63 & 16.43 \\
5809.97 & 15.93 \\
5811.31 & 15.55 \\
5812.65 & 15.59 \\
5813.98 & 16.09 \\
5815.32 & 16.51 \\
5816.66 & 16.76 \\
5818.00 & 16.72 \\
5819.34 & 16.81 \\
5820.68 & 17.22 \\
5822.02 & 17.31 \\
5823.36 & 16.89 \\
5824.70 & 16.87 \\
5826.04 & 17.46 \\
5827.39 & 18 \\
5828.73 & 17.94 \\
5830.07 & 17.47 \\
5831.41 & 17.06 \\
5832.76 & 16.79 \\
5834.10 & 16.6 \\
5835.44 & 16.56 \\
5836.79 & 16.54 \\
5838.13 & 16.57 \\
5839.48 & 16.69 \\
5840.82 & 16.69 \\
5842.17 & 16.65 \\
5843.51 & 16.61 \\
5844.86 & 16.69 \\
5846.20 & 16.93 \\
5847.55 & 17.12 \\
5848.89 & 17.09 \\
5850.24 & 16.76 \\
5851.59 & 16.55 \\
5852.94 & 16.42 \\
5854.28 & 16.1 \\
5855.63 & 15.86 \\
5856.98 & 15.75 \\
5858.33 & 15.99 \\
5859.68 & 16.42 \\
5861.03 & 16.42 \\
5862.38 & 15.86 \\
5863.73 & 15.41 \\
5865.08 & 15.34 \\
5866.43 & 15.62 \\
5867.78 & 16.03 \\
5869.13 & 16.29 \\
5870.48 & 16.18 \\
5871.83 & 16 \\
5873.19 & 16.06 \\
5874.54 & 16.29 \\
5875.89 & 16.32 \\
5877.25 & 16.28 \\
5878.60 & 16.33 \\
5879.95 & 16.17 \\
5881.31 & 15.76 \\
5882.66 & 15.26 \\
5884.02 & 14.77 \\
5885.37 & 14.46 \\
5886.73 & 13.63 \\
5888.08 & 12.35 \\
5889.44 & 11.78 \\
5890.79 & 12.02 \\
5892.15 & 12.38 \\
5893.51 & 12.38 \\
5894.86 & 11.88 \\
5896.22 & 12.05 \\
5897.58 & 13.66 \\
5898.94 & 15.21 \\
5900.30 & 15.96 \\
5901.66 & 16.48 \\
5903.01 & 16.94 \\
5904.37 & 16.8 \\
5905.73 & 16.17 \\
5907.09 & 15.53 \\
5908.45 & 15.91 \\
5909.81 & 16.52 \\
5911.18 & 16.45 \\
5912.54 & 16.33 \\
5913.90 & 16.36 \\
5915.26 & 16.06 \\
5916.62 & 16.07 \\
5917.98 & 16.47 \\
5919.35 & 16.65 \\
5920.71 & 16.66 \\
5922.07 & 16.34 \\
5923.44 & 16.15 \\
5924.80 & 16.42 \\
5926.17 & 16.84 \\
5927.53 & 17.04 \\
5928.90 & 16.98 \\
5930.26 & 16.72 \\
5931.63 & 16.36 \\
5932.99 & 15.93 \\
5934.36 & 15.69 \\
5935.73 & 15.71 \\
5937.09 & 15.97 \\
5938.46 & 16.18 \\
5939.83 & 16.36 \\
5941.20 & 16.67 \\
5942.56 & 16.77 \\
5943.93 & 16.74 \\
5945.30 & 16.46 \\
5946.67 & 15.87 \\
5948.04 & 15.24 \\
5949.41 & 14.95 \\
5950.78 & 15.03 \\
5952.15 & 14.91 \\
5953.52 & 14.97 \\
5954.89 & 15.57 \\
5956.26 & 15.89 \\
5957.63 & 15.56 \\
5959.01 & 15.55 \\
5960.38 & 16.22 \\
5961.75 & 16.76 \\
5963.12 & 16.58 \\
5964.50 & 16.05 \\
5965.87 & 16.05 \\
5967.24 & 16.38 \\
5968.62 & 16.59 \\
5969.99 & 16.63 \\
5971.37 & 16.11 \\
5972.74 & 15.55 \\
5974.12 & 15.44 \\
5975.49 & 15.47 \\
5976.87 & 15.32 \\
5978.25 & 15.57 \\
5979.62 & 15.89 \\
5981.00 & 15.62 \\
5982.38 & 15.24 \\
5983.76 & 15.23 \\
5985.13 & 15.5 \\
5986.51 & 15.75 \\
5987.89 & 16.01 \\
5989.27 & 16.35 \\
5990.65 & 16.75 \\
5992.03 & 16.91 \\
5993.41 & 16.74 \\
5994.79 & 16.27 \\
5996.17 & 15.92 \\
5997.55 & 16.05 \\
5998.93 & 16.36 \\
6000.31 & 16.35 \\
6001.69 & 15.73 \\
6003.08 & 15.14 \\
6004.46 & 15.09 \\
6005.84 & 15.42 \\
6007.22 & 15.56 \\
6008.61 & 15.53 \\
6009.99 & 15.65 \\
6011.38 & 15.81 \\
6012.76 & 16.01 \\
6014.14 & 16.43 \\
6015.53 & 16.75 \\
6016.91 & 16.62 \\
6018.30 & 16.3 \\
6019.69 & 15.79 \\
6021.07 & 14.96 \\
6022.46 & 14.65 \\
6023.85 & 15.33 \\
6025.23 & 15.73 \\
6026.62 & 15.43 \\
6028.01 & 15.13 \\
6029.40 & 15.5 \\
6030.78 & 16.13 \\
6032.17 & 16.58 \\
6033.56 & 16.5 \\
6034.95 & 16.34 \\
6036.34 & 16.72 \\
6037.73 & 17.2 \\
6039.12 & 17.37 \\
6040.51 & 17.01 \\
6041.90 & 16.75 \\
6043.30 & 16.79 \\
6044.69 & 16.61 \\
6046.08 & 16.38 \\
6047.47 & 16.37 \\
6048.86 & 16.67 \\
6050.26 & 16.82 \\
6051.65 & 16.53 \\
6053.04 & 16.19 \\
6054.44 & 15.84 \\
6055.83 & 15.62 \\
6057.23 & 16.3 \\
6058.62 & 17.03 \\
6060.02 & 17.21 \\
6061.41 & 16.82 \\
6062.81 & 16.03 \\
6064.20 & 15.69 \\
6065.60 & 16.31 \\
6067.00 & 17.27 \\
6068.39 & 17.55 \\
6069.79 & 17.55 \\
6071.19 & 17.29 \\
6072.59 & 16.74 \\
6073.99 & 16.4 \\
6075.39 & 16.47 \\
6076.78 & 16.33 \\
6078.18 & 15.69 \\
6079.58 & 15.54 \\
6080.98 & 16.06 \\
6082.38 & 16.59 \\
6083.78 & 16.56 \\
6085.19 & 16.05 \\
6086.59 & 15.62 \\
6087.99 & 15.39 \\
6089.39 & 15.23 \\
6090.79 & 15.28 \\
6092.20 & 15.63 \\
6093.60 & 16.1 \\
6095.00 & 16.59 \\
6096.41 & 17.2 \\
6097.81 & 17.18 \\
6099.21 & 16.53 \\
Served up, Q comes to 0.041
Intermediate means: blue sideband 16.8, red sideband 16.5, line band 16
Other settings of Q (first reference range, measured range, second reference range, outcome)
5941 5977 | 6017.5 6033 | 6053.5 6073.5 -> 0.05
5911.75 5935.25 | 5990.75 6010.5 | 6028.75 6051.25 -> 0.04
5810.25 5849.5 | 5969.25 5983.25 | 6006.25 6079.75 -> 0.05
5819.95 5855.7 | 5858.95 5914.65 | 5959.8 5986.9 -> 0.09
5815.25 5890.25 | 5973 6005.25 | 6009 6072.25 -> 0.03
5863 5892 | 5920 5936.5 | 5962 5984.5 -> -0.06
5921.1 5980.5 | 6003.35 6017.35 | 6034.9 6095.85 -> 0.03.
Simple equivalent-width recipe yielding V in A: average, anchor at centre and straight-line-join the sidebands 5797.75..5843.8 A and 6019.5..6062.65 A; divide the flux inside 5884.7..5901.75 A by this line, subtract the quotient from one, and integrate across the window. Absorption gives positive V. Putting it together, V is 3.4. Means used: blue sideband 16.8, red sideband 16.3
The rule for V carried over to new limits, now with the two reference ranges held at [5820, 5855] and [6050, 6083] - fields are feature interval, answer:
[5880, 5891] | 1.87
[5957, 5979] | 0.90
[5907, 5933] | 0.52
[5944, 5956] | 0.89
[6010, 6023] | 0.52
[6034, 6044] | -0.20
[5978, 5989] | 0.67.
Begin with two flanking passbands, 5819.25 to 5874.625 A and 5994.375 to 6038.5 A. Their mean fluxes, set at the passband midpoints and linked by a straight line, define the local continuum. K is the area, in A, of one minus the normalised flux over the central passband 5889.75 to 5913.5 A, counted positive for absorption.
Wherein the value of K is 2.2 A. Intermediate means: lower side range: 16.6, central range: 14.8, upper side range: 15.9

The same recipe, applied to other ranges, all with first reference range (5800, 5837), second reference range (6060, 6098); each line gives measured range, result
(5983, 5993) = 0.3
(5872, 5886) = 0.8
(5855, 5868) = 0.7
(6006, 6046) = 0.8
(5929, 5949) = 0.5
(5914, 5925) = 0.2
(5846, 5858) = 0.2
